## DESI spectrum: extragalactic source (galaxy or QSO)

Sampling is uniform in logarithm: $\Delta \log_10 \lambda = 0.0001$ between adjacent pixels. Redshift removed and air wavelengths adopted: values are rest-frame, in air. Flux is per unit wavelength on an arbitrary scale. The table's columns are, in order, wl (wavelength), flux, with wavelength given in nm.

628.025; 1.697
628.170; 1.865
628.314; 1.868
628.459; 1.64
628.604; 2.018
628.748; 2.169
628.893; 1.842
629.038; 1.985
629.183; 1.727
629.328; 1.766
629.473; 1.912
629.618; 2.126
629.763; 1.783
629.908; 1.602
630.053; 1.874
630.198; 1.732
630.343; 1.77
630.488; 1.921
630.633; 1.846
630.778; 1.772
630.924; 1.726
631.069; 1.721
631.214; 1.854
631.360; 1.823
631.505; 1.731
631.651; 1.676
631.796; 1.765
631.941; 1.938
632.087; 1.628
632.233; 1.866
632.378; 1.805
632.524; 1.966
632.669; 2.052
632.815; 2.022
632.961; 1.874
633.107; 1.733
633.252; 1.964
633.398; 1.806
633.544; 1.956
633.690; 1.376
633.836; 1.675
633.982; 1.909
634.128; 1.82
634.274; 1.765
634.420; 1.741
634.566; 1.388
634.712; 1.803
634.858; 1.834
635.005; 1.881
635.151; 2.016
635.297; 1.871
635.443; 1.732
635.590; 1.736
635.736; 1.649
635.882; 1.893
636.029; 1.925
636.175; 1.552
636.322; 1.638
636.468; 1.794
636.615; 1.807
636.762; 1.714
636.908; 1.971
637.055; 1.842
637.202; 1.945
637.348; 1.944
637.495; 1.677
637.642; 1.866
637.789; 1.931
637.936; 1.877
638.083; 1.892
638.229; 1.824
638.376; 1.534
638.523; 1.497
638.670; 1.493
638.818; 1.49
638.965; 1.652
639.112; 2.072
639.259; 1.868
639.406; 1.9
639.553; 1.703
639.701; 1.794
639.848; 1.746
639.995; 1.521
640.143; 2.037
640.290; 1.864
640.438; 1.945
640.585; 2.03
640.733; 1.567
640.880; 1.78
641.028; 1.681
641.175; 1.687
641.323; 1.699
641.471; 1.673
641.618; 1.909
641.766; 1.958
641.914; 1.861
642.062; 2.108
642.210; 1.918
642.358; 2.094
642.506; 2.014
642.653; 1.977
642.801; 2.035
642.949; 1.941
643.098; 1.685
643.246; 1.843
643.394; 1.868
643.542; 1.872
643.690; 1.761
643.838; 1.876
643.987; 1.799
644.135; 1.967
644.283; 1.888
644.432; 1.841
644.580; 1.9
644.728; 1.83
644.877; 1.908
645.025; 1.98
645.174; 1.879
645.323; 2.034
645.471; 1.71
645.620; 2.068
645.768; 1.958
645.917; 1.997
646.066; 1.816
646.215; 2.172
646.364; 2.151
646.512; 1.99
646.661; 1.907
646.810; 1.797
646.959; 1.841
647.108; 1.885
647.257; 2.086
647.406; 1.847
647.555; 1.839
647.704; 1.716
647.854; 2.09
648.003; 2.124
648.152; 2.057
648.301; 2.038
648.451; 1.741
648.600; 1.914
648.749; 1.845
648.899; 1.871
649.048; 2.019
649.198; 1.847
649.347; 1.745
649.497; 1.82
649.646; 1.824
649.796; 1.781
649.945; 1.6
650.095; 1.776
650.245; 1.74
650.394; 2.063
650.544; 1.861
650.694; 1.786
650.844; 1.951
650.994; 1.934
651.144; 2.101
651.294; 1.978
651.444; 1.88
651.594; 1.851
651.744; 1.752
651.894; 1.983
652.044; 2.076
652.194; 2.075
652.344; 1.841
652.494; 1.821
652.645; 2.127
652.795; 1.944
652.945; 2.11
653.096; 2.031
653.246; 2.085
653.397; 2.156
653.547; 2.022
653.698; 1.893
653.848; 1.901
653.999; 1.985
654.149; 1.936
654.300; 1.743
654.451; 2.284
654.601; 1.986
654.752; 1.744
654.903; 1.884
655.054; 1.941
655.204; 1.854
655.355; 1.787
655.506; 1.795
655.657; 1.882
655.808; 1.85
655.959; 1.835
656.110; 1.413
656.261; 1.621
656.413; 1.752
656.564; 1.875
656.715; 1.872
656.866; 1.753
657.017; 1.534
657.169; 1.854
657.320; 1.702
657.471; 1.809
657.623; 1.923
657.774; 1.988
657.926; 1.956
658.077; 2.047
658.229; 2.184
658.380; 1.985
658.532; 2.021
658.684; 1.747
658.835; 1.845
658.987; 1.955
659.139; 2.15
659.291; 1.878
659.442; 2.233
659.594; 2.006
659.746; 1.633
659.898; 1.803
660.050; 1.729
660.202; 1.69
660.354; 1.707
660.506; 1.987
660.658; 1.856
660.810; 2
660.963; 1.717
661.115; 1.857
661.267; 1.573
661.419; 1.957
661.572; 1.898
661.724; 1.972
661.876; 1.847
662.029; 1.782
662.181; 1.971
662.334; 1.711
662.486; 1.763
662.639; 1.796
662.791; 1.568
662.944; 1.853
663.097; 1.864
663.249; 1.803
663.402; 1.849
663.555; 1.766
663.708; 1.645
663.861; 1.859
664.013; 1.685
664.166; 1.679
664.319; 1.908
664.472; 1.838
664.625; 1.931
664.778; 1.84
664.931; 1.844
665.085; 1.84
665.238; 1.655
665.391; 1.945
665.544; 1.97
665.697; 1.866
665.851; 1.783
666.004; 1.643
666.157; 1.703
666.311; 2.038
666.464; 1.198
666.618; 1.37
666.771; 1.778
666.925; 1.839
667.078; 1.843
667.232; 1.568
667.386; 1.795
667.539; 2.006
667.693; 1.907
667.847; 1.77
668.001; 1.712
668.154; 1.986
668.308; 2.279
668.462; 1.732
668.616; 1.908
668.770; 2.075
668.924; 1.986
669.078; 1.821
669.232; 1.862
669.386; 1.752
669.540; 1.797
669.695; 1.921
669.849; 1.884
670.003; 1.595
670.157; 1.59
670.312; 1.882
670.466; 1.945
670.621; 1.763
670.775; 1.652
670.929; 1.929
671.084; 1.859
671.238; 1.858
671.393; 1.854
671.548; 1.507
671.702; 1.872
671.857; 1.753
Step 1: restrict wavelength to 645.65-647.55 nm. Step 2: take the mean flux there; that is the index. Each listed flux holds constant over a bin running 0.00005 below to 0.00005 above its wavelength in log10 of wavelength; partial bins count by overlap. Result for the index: 1.95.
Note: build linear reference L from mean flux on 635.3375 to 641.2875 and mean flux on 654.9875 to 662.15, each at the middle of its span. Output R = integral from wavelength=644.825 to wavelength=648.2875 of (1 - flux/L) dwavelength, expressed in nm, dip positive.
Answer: -0.28 nm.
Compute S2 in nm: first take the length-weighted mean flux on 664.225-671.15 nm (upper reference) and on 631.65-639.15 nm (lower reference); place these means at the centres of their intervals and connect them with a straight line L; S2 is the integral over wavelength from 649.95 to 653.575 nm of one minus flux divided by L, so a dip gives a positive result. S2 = -0.291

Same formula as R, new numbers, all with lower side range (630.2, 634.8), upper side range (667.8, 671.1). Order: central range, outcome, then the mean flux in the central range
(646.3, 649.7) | -0.18 nm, 1.91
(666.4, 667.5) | 0.12 nm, 1.65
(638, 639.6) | 0.07 nm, 1.72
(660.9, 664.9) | 0.08 nm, 1.81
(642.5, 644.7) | -0.08 nm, 1.88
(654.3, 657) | 0.01 nm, 1.82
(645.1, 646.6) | -0.13 nm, 1.98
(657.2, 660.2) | -0.14 nm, 1.92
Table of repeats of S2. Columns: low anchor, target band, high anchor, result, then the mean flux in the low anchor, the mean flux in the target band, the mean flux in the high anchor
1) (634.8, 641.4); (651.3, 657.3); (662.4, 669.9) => -0.30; 1.79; 1.89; 1.81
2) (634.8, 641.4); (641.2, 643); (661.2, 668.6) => -0.14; 1.79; 1.93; 1.8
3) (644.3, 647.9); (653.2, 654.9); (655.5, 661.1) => -0.08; 1.92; 1.97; 1.85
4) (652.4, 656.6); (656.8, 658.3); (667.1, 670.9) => 0.01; 1.9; 1.87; 1.84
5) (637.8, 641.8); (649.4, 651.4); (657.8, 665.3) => -0.06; 1.77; 1.86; 1.85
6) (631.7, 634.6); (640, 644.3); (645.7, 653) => 0.00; 1.81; 1.87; 1.92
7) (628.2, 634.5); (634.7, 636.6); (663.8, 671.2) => 0.03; 1.83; 1.79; 1.81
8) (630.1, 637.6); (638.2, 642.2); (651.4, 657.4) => 0.11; 1.8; 1.78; 1.89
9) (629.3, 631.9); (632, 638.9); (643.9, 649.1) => 0.20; 1.8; 1.79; 1.93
